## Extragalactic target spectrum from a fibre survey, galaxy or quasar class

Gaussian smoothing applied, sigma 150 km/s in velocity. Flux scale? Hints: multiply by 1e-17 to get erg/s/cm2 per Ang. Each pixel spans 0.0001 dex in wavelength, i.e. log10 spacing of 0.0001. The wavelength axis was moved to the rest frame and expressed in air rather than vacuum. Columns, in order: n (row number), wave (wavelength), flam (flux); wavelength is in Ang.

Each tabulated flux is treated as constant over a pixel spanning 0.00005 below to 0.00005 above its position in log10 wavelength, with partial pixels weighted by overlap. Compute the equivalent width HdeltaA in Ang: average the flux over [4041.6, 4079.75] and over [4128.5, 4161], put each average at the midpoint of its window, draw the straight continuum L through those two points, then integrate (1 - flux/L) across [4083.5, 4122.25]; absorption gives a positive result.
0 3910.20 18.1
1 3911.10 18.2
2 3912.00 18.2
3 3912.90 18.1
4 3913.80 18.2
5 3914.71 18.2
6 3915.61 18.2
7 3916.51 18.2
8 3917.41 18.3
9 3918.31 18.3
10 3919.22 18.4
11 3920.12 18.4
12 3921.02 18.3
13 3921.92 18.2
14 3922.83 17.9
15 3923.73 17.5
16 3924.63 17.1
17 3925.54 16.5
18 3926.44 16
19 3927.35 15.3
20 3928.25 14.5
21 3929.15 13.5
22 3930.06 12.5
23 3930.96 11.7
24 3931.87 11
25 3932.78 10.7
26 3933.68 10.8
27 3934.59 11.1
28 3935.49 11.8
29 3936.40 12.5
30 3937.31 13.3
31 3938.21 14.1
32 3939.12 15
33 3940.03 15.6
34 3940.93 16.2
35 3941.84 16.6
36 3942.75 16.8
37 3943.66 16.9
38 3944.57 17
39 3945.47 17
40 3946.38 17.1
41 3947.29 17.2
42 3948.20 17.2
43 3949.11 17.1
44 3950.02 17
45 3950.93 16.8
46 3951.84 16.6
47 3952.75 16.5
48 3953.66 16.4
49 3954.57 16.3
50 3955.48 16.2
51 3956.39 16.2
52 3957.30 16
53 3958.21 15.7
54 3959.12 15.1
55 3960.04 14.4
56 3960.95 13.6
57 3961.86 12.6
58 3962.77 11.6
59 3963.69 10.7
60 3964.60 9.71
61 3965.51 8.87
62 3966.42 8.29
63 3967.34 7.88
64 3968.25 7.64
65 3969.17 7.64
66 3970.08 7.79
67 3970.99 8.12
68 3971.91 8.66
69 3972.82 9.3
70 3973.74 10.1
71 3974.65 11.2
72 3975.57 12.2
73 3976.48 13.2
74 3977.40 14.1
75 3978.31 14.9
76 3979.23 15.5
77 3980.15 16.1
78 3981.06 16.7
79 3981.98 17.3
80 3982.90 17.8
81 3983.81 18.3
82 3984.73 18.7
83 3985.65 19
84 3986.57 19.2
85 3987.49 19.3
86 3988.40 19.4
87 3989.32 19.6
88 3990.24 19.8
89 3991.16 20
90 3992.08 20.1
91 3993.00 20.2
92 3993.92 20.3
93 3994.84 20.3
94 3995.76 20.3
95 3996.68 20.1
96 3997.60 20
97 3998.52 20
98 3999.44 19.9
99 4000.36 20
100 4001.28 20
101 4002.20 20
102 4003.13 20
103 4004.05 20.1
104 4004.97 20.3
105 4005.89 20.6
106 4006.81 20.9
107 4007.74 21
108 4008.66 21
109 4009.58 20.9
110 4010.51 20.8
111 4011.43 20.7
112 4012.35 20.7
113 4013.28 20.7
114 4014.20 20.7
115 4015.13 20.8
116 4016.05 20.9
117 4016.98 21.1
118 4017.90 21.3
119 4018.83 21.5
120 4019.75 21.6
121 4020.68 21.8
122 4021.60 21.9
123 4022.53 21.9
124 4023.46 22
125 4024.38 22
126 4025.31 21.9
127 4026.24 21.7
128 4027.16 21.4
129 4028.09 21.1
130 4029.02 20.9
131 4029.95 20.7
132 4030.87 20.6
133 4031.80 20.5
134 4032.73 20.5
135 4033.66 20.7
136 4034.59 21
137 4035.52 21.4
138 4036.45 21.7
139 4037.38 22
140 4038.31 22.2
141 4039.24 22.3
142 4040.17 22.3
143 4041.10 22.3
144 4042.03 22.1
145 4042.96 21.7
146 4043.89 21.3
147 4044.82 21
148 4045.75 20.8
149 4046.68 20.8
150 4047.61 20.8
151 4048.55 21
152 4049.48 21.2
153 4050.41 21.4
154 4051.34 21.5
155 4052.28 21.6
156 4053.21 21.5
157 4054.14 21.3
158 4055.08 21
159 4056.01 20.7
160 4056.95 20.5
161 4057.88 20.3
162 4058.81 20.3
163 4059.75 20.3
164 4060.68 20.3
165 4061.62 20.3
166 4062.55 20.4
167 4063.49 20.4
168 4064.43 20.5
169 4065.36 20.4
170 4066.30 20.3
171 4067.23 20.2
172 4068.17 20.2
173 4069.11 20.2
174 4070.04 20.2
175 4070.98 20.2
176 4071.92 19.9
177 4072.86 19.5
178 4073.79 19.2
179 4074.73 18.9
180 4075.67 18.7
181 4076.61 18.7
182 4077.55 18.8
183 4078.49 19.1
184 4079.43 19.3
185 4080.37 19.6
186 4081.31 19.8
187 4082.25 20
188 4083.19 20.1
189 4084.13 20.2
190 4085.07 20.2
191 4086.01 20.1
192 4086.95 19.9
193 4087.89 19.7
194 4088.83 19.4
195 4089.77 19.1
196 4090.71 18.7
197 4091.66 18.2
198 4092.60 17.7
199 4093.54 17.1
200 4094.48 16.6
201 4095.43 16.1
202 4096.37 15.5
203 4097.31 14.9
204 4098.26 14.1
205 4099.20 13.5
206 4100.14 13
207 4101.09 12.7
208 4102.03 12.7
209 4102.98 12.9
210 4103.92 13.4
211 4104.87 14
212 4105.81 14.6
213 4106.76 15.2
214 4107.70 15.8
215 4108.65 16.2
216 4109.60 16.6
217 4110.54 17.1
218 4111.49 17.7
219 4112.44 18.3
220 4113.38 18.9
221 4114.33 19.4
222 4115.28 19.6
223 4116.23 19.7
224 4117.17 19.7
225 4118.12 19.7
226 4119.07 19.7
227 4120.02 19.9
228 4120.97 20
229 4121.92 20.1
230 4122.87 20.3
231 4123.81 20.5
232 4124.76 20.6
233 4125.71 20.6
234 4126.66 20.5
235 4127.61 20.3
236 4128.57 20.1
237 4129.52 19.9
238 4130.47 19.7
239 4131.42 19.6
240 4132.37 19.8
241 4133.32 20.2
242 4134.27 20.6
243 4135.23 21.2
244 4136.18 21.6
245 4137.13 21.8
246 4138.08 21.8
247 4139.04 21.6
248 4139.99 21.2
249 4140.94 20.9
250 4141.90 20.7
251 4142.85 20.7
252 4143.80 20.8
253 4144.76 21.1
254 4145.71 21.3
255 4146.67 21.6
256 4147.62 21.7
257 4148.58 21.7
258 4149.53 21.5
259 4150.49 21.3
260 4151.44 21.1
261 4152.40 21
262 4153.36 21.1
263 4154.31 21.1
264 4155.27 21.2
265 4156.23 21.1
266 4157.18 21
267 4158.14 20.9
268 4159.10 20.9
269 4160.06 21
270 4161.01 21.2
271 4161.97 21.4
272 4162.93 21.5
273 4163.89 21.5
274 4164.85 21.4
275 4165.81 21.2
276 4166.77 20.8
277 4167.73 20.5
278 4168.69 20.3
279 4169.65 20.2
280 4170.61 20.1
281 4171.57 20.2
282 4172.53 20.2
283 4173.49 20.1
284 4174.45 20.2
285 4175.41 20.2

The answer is 6.4 Ang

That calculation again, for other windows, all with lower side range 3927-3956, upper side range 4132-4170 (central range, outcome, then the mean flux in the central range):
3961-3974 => 5.3 Ang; 9.33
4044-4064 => -2.8 Ang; 20.8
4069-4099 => 0.7 Ang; 18.7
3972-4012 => -4.4 Ang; 18.3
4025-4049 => -4.8 Ang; 21.3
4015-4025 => -2.5 Ang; 21.6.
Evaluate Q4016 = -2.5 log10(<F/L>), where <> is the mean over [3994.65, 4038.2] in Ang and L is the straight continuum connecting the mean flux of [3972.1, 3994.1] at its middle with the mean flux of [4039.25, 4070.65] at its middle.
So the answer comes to -0.13 mag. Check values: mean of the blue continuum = 16.6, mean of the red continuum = 20.9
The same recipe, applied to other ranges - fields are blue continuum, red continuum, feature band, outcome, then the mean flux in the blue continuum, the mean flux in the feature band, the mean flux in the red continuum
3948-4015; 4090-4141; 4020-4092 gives -0.18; 16.5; 20.6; 18.2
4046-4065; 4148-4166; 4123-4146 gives 0.02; 20.8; 20.7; 21.2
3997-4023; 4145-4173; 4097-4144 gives 0.14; 20.7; 18.5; 21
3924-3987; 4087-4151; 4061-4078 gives -0.15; 14.1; 19.8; 18.7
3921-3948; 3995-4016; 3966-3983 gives 0.48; 15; 11.7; 20.4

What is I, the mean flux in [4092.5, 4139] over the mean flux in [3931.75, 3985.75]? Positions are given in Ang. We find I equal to 1.30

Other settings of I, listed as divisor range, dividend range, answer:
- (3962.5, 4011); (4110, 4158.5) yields 1.25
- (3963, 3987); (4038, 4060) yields 1.68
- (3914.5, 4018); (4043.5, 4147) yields 1.18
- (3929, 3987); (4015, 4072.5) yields 1.51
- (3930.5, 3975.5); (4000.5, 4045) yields 1.59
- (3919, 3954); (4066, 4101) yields 1.20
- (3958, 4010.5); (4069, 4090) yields 1.22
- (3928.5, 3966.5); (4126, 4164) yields 1.46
